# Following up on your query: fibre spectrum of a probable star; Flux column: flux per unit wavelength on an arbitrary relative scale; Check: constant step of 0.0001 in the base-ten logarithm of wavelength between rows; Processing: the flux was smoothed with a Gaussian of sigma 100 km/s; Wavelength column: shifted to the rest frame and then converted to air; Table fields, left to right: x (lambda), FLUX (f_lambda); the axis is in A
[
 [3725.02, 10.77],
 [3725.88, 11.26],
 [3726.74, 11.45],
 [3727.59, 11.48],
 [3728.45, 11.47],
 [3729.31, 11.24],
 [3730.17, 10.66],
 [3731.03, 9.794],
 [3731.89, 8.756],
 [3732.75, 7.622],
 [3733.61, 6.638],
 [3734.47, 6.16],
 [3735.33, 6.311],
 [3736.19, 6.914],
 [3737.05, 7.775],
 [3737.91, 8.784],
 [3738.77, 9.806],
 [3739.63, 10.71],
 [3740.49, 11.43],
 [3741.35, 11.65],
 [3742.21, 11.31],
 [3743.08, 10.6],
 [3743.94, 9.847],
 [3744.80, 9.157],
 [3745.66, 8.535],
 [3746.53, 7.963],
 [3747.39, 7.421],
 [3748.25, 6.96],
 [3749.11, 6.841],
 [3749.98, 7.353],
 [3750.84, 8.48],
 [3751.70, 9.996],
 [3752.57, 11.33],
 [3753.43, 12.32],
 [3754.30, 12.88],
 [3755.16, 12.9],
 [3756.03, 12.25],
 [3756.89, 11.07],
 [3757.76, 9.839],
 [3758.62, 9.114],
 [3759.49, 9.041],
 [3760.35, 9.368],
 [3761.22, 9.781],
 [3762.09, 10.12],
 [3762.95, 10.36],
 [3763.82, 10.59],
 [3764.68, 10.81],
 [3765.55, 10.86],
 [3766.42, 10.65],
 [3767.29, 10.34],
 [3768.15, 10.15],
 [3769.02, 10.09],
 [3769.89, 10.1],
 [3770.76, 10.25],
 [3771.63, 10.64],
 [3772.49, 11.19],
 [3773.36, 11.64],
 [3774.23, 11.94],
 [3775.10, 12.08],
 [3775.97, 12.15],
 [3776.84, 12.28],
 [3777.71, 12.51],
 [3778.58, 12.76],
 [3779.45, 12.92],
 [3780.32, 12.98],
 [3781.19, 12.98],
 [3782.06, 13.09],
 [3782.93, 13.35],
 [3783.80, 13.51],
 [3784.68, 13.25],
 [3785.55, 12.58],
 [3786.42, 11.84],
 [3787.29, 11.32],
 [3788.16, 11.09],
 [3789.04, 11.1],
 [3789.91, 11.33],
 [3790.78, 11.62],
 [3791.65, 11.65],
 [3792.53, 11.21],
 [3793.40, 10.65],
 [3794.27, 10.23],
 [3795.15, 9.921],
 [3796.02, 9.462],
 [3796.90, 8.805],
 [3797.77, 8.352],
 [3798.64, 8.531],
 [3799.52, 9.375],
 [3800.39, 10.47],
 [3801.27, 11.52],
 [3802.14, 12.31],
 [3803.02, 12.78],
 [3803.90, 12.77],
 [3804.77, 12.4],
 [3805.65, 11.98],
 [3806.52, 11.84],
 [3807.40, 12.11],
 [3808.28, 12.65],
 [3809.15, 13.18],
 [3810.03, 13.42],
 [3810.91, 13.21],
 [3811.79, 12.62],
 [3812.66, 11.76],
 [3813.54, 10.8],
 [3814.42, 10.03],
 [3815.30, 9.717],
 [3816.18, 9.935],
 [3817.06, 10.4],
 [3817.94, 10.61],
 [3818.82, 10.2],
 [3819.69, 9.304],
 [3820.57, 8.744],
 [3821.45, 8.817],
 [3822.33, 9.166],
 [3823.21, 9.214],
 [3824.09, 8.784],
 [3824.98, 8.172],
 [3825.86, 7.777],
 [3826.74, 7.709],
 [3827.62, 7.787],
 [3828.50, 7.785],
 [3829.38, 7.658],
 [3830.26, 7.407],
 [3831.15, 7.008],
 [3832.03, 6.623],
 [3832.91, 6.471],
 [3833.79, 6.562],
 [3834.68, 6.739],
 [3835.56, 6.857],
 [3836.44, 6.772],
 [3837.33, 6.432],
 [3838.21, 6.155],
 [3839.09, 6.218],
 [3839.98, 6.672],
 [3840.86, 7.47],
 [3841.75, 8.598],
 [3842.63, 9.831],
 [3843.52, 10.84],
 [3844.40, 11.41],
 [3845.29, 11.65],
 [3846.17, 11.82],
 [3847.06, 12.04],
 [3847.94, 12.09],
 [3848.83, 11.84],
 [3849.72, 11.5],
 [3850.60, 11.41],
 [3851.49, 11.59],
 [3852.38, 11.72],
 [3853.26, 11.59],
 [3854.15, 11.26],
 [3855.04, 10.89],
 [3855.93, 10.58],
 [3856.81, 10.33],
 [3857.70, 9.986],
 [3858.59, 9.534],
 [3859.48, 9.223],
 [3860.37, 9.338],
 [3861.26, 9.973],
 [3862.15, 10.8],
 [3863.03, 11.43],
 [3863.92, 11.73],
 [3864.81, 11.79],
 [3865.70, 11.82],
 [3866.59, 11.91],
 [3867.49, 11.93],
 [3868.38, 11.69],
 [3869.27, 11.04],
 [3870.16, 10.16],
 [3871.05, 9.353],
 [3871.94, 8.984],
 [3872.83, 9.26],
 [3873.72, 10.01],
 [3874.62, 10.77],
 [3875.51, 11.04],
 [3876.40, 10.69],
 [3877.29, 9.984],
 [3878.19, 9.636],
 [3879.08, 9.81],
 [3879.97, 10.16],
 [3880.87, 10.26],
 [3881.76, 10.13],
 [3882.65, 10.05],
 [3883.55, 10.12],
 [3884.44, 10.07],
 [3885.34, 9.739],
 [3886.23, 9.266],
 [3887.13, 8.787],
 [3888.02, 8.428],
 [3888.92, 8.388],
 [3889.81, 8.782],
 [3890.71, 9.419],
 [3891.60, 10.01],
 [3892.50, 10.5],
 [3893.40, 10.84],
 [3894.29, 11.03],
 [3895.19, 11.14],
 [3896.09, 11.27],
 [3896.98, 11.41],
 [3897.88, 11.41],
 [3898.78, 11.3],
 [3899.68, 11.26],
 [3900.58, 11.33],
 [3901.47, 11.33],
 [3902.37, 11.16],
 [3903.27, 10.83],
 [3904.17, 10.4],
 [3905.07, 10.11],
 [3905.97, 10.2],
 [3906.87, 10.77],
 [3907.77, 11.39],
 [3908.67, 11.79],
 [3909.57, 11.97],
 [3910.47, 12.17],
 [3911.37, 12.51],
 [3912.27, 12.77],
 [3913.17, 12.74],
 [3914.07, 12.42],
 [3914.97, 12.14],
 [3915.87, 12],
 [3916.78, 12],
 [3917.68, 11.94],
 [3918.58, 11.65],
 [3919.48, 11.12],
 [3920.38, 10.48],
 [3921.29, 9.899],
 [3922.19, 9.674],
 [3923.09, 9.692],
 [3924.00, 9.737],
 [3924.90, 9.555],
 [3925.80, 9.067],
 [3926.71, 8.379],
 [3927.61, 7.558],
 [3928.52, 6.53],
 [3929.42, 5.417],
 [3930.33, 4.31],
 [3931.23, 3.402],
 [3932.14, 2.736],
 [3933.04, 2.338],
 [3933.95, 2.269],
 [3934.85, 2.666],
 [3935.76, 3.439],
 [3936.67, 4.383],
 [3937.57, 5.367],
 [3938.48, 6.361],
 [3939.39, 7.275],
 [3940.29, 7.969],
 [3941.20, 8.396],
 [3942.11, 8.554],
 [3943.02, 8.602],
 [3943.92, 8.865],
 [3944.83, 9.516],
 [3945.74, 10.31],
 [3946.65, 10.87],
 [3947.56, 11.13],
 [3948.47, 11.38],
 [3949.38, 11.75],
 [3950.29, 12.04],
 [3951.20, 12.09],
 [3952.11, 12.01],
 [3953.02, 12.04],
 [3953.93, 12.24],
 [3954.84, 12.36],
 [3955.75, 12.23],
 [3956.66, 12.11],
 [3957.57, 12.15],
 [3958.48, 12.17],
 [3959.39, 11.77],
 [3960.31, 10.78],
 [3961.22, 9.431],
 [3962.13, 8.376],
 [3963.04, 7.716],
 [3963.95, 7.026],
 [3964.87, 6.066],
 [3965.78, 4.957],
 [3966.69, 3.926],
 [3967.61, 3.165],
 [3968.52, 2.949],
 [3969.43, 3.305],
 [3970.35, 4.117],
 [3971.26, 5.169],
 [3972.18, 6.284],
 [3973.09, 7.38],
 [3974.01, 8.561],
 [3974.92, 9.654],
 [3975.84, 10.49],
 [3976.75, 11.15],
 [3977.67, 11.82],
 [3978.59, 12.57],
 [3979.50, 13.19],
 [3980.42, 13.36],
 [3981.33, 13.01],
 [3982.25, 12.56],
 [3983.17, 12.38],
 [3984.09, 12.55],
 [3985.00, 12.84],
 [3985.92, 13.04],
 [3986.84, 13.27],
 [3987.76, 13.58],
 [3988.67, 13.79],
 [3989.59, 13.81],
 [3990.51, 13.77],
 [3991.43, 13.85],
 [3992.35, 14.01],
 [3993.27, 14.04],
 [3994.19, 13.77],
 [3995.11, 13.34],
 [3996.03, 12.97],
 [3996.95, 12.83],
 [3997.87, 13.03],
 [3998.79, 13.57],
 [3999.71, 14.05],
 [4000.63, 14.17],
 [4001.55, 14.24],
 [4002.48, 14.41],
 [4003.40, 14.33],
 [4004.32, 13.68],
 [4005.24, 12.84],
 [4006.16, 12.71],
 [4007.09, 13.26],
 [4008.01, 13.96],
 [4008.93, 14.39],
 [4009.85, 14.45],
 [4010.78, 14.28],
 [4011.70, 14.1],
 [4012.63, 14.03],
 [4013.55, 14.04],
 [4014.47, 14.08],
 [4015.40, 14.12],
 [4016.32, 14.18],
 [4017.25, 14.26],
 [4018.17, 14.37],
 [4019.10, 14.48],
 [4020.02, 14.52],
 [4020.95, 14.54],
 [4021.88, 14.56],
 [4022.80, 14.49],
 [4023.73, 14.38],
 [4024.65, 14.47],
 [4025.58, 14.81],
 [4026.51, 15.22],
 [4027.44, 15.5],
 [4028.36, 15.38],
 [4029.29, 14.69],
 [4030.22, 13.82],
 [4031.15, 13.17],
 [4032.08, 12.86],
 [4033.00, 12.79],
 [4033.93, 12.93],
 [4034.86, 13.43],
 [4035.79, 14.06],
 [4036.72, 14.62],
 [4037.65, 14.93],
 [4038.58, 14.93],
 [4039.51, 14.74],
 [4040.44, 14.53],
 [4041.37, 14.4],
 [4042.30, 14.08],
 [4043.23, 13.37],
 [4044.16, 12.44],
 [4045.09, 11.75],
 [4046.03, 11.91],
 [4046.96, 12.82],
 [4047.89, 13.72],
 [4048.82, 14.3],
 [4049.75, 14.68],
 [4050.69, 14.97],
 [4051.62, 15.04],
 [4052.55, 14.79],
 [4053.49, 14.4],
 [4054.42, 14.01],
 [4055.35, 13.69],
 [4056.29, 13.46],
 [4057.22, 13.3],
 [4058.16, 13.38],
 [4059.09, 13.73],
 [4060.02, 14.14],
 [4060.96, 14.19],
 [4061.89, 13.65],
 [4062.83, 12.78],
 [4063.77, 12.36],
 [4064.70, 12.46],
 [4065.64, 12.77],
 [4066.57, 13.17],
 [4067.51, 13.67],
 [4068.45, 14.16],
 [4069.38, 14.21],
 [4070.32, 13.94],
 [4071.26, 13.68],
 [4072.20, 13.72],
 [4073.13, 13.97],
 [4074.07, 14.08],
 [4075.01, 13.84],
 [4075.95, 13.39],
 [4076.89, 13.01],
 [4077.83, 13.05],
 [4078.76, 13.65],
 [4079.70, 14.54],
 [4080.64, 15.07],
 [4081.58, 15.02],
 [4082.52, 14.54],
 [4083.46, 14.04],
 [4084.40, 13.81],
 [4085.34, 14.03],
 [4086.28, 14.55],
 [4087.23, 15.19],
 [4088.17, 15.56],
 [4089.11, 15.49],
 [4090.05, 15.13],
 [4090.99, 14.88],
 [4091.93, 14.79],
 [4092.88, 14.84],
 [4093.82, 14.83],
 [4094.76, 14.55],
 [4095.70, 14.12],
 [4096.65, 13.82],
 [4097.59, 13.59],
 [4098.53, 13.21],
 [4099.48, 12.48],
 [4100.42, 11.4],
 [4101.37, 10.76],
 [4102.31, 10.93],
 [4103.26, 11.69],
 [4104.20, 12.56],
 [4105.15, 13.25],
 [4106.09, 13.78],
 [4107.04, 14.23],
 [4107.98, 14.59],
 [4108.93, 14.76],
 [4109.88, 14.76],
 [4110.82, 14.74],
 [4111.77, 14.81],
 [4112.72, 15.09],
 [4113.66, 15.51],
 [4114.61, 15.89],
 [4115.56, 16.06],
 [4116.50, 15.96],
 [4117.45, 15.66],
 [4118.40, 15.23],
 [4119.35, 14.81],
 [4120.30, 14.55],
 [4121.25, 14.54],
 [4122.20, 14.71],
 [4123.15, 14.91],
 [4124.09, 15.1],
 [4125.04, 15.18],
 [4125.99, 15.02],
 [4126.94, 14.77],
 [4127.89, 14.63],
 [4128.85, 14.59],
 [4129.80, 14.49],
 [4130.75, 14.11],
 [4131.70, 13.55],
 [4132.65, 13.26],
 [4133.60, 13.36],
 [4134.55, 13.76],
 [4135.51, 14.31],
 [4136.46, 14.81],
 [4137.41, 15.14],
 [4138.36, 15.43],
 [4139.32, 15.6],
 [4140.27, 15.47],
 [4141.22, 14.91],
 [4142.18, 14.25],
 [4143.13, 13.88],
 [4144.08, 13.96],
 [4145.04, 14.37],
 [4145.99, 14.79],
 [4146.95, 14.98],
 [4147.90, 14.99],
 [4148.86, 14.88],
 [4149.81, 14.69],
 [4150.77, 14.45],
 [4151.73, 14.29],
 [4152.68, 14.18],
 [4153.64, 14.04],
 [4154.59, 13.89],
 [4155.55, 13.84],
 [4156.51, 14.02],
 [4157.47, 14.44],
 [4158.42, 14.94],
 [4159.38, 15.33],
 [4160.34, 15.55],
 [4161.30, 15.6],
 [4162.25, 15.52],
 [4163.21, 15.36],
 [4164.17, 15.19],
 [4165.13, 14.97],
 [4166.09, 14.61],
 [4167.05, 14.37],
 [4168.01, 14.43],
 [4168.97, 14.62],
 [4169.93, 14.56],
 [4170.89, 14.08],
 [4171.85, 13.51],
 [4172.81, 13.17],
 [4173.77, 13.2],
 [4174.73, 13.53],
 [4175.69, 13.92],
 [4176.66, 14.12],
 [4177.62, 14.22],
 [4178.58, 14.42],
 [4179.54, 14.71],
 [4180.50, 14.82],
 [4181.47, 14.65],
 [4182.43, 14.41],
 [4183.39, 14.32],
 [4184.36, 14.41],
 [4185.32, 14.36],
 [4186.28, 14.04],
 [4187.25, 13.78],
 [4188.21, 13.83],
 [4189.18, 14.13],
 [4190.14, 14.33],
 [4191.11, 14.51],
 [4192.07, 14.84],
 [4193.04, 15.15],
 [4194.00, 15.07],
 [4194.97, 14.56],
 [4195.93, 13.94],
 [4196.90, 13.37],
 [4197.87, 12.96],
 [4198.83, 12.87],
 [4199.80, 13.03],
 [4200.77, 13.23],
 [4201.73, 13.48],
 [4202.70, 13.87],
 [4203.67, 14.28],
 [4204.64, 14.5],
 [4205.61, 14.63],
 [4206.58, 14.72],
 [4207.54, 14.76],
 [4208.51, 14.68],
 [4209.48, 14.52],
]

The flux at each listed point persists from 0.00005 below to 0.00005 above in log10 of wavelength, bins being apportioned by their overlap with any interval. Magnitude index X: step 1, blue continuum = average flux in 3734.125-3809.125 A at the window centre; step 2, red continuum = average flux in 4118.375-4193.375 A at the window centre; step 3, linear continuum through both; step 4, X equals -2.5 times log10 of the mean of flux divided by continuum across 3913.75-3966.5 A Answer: 0.36 mag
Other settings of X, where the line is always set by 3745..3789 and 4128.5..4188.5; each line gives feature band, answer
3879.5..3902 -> 0.17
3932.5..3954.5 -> 0.43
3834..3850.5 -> 0.25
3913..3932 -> 0.30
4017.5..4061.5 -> -0.06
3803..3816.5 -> -0.06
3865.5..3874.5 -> 0.12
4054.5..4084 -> -0.01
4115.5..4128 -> -0.07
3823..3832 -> 0.41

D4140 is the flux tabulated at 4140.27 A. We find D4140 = 15.47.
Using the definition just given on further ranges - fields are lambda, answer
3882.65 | 10.05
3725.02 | 10.77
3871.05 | 9.353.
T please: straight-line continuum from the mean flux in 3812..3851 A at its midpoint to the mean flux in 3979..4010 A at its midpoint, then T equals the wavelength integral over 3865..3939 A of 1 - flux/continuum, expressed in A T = 8.2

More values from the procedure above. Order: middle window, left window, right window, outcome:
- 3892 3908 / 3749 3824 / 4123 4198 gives 1.4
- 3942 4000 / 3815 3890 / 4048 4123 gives 5.8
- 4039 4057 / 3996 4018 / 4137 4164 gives 0.3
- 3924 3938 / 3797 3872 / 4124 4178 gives 7.5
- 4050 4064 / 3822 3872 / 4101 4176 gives -0.9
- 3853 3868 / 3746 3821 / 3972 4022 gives 1.2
